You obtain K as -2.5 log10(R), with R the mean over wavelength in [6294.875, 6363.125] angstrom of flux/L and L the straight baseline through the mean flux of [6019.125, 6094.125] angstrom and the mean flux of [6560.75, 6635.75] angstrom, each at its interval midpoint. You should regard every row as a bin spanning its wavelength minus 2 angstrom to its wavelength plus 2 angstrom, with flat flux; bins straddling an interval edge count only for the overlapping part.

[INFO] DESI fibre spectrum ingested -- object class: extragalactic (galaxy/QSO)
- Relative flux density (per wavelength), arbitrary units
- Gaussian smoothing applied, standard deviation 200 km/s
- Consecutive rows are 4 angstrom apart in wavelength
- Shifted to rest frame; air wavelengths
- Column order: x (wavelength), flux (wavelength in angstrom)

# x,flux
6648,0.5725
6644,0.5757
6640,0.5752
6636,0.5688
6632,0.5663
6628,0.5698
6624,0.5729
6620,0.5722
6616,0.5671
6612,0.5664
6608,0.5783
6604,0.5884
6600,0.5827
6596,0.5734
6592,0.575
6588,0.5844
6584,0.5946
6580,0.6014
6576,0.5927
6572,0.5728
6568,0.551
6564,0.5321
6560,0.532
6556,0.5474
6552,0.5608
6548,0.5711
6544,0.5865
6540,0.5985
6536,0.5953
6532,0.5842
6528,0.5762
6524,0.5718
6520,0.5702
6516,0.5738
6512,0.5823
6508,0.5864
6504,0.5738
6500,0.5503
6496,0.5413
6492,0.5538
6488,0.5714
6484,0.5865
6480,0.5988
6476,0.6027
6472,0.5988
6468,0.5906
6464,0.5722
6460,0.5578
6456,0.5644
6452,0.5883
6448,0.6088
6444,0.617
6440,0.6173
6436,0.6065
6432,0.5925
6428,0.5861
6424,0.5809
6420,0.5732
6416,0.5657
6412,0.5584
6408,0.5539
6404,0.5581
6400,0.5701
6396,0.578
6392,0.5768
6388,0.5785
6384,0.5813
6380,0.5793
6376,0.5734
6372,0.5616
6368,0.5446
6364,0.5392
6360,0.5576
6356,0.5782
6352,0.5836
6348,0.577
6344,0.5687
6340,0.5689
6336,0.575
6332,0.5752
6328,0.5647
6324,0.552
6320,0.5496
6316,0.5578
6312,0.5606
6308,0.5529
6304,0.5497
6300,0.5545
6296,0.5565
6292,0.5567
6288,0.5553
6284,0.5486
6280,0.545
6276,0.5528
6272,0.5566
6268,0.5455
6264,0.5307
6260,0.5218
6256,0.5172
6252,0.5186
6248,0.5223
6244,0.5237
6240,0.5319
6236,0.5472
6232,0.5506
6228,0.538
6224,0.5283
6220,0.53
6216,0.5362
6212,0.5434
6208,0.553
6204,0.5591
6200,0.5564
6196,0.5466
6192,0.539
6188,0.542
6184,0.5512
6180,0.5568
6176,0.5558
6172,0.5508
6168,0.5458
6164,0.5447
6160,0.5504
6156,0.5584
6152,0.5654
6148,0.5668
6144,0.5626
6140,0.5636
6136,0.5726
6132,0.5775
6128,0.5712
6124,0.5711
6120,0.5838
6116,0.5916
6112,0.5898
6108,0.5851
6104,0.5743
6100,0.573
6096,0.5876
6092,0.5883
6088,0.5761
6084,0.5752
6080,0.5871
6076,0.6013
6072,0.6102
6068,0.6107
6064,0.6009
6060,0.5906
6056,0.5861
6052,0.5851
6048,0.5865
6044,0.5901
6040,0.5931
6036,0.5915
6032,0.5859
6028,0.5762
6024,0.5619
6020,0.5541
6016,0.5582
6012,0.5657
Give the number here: 0.03 mag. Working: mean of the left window 0.587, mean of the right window 0.574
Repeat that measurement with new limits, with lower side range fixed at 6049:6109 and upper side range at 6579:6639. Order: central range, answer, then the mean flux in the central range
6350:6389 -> 0.03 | 0.567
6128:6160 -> 0.04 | 0.566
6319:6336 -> 0.04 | 0.563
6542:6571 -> 0.04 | 0.555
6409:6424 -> 0.03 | 0.567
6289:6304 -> 0.06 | 0.555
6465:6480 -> -0.03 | 0.596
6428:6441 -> -0.04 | 0.602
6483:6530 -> 0.02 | 0.569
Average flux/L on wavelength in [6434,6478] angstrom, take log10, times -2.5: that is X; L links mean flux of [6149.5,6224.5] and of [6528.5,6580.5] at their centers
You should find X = -0.05 mag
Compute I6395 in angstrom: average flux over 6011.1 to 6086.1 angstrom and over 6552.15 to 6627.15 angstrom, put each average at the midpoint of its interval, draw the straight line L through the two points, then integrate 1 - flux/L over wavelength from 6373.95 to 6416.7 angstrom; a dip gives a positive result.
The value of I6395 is 0.4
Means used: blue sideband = 0.585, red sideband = 0.571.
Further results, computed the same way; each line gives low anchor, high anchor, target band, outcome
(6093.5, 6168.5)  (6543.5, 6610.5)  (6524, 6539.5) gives -0.4 angstrom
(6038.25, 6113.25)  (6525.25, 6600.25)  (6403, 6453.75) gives -0.7 angstrom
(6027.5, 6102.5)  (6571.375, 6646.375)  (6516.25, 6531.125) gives 0.2 angstrom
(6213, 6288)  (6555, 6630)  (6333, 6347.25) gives -0.7 angstrom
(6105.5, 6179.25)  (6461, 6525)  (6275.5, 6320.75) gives 1.4 angstrom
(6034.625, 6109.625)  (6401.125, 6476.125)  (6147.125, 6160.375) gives 0.6 angstrom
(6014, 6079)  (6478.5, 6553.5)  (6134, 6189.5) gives 2.6 angstrom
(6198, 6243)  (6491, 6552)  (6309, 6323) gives -0.1 angstrom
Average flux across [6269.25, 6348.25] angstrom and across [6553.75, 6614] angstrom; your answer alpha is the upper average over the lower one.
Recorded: 1.0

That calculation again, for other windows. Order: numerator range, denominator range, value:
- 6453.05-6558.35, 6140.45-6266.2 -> 1.06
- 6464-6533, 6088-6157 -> 1.00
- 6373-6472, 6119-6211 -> 1.04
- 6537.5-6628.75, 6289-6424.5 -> 1.01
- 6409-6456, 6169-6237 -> 1.08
